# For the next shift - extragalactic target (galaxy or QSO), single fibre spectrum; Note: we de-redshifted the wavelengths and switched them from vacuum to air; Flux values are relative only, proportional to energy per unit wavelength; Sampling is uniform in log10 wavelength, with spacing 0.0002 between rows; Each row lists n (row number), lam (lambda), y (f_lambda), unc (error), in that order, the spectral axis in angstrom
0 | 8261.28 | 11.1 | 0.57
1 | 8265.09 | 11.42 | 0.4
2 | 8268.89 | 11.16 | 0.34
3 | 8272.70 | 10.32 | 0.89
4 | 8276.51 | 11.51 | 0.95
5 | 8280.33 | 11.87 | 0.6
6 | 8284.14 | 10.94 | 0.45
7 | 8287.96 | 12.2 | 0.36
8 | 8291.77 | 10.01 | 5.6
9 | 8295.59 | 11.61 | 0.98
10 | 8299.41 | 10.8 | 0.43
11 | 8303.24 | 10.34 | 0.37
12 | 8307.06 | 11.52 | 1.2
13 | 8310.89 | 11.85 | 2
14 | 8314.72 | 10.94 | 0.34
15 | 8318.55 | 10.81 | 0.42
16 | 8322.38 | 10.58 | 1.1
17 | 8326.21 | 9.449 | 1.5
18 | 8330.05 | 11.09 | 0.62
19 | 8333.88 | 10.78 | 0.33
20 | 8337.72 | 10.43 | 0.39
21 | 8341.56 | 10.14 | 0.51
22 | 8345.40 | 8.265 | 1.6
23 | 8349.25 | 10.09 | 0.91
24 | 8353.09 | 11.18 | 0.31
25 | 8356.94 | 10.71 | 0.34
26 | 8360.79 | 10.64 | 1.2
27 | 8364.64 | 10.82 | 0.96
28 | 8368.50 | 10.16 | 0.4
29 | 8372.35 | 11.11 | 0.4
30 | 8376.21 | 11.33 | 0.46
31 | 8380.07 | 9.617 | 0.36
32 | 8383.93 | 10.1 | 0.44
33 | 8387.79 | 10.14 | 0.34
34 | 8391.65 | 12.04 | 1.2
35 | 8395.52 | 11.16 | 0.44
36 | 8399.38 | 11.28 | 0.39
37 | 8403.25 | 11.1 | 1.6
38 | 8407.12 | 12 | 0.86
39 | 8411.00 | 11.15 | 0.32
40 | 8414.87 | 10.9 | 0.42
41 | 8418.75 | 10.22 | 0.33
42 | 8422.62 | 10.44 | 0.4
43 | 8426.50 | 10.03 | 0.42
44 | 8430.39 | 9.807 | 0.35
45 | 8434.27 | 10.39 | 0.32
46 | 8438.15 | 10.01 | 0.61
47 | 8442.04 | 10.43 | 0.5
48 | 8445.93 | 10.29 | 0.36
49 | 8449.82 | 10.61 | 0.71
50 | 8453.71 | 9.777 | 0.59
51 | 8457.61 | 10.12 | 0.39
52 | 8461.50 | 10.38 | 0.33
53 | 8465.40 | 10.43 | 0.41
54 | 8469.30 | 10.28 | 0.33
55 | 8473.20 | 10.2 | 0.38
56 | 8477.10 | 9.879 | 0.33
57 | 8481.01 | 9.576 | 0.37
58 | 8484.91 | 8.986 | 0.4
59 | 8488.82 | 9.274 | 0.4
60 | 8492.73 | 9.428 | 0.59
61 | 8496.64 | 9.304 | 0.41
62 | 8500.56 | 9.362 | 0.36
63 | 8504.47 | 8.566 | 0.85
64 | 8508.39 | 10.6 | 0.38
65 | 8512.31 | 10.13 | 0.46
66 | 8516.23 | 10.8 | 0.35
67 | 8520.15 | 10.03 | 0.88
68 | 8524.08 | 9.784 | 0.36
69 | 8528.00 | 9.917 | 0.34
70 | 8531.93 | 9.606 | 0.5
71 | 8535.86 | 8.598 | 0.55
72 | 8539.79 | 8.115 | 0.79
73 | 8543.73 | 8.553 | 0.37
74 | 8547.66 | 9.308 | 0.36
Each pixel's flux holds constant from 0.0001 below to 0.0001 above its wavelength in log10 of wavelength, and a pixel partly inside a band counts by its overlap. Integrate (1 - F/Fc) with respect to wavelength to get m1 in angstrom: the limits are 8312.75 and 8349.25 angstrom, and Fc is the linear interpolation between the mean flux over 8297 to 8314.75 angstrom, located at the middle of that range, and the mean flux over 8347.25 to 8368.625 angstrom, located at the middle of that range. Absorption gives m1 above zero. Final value 2.1 angstrom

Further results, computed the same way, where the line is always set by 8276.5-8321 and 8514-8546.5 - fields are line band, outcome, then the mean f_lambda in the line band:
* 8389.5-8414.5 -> -2.4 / 11.4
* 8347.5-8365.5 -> 0.1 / 10.7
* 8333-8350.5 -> 1.6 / 9.88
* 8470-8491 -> 0.4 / 9.62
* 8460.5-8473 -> -0.5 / 10.3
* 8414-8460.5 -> -0.5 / 10.2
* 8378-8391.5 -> 0.4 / 10.2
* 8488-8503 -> 0.6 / 9.32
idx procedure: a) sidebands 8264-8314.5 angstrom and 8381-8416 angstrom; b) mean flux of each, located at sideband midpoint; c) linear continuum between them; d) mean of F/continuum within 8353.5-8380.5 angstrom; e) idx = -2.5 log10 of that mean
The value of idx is 0.04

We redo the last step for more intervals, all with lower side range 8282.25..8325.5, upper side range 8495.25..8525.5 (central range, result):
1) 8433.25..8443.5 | -0.002 mag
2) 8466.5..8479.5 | -0.008 mag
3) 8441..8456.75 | -0.008 mag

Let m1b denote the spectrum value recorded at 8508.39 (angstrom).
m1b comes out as 10.6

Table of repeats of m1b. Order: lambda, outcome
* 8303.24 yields 10.34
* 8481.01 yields 9.576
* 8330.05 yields 11.09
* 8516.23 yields 10.8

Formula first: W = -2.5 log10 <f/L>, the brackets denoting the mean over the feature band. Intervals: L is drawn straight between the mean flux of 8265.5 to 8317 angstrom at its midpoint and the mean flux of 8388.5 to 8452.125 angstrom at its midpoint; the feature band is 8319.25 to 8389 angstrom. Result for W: 0.06 mag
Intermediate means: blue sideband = 11.2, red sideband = 10.7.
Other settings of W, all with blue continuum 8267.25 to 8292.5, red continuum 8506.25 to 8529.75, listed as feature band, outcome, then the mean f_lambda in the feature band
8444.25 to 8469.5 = 0.02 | 10.3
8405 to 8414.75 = -0.08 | 11.4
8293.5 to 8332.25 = 0.02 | 10.9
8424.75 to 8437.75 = 0.05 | 10.1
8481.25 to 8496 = 0.12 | 9.28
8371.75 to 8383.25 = 0.02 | 10.6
